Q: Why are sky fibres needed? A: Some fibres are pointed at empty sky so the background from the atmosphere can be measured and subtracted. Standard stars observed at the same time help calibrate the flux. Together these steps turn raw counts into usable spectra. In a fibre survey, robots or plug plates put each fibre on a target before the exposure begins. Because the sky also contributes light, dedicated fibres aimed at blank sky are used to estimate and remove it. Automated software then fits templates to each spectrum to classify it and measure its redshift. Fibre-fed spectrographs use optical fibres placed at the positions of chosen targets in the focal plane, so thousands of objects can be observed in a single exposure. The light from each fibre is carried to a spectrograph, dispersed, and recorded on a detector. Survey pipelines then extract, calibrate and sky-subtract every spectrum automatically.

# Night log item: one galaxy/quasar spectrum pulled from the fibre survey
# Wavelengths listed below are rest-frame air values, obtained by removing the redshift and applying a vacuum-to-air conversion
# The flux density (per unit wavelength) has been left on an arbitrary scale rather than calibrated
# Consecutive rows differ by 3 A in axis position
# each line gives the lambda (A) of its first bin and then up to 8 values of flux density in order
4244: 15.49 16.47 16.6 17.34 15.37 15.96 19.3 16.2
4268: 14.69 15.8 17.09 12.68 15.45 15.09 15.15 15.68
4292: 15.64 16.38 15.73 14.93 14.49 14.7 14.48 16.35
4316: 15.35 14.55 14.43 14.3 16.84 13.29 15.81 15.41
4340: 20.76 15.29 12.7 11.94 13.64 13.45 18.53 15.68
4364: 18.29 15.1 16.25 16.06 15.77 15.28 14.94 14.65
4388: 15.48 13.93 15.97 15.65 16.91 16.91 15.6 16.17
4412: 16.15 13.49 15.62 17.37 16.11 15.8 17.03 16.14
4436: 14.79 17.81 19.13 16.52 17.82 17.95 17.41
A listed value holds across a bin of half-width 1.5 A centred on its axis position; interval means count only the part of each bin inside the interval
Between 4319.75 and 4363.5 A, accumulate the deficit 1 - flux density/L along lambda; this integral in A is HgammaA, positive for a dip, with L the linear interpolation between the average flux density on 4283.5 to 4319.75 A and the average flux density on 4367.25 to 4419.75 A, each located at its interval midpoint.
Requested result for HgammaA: 0.59 A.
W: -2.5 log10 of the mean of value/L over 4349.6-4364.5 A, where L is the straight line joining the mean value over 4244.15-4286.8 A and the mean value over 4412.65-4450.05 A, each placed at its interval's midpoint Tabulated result 0.05 mag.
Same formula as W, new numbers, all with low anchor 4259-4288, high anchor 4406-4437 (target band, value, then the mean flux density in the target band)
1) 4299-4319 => 0.05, 15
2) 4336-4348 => -0.01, 15.9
